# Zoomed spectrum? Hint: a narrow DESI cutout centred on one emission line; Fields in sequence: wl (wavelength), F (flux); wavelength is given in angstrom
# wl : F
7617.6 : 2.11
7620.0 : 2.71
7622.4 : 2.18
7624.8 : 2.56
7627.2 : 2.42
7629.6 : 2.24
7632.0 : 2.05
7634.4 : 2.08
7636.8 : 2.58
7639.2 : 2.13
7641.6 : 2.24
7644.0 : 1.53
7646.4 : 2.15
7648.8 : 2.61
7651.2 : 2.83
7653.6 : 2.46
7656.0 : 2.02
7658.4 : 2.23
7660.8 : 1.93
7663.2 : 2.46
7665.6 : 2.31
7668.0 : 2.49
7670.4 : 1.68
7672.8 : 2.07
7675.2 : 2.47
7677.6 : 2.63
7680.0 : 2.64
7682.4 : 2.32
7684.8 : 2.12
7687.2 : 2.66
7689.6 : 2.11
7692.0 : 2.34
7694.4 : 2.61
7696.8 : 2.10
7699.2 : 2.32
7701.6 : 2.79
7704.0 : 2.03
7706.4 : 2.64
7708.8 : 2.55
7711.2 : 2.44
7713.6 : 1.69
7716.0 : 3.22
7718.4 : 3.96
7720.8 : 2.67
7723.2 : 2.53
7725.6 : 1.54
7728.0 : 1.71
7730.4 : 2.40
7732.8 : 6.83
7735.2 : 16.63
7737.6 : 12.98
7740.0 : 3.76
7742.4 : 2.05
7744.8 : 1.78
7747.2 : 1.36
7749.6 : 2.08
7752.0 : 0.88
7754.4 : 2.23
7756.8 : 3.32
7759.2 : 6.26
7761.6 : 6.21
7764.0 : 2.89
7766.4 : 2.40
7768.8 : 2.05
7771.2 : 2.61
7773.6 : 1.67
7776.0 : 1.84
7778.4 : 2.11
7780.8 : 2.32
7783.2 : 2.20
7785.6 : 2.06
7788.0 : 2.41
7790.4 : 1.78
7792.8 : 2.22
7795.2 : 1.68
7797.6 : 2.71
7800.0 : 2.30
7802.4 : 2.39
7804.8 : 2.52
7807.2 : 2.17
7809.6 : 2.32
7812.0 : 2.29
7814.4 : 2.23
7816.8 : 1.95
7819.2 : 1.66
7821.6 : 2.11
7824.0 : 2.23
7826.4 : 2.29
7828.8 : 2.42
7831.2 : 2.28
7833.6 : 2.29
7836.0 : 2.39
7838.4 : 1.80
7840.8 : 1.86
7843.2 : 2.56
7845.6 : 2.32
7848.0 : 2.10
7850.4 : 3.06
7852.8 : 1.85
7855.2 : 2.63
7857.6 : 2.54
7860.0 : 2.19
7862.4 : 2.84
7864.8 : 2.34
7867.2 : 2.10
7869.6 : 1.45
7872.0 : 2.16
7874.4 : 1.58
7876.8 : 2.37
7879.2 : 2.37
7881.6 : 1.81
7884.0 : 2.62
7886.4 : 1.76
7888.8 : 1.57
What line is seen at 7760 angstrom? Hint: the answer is [N II]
